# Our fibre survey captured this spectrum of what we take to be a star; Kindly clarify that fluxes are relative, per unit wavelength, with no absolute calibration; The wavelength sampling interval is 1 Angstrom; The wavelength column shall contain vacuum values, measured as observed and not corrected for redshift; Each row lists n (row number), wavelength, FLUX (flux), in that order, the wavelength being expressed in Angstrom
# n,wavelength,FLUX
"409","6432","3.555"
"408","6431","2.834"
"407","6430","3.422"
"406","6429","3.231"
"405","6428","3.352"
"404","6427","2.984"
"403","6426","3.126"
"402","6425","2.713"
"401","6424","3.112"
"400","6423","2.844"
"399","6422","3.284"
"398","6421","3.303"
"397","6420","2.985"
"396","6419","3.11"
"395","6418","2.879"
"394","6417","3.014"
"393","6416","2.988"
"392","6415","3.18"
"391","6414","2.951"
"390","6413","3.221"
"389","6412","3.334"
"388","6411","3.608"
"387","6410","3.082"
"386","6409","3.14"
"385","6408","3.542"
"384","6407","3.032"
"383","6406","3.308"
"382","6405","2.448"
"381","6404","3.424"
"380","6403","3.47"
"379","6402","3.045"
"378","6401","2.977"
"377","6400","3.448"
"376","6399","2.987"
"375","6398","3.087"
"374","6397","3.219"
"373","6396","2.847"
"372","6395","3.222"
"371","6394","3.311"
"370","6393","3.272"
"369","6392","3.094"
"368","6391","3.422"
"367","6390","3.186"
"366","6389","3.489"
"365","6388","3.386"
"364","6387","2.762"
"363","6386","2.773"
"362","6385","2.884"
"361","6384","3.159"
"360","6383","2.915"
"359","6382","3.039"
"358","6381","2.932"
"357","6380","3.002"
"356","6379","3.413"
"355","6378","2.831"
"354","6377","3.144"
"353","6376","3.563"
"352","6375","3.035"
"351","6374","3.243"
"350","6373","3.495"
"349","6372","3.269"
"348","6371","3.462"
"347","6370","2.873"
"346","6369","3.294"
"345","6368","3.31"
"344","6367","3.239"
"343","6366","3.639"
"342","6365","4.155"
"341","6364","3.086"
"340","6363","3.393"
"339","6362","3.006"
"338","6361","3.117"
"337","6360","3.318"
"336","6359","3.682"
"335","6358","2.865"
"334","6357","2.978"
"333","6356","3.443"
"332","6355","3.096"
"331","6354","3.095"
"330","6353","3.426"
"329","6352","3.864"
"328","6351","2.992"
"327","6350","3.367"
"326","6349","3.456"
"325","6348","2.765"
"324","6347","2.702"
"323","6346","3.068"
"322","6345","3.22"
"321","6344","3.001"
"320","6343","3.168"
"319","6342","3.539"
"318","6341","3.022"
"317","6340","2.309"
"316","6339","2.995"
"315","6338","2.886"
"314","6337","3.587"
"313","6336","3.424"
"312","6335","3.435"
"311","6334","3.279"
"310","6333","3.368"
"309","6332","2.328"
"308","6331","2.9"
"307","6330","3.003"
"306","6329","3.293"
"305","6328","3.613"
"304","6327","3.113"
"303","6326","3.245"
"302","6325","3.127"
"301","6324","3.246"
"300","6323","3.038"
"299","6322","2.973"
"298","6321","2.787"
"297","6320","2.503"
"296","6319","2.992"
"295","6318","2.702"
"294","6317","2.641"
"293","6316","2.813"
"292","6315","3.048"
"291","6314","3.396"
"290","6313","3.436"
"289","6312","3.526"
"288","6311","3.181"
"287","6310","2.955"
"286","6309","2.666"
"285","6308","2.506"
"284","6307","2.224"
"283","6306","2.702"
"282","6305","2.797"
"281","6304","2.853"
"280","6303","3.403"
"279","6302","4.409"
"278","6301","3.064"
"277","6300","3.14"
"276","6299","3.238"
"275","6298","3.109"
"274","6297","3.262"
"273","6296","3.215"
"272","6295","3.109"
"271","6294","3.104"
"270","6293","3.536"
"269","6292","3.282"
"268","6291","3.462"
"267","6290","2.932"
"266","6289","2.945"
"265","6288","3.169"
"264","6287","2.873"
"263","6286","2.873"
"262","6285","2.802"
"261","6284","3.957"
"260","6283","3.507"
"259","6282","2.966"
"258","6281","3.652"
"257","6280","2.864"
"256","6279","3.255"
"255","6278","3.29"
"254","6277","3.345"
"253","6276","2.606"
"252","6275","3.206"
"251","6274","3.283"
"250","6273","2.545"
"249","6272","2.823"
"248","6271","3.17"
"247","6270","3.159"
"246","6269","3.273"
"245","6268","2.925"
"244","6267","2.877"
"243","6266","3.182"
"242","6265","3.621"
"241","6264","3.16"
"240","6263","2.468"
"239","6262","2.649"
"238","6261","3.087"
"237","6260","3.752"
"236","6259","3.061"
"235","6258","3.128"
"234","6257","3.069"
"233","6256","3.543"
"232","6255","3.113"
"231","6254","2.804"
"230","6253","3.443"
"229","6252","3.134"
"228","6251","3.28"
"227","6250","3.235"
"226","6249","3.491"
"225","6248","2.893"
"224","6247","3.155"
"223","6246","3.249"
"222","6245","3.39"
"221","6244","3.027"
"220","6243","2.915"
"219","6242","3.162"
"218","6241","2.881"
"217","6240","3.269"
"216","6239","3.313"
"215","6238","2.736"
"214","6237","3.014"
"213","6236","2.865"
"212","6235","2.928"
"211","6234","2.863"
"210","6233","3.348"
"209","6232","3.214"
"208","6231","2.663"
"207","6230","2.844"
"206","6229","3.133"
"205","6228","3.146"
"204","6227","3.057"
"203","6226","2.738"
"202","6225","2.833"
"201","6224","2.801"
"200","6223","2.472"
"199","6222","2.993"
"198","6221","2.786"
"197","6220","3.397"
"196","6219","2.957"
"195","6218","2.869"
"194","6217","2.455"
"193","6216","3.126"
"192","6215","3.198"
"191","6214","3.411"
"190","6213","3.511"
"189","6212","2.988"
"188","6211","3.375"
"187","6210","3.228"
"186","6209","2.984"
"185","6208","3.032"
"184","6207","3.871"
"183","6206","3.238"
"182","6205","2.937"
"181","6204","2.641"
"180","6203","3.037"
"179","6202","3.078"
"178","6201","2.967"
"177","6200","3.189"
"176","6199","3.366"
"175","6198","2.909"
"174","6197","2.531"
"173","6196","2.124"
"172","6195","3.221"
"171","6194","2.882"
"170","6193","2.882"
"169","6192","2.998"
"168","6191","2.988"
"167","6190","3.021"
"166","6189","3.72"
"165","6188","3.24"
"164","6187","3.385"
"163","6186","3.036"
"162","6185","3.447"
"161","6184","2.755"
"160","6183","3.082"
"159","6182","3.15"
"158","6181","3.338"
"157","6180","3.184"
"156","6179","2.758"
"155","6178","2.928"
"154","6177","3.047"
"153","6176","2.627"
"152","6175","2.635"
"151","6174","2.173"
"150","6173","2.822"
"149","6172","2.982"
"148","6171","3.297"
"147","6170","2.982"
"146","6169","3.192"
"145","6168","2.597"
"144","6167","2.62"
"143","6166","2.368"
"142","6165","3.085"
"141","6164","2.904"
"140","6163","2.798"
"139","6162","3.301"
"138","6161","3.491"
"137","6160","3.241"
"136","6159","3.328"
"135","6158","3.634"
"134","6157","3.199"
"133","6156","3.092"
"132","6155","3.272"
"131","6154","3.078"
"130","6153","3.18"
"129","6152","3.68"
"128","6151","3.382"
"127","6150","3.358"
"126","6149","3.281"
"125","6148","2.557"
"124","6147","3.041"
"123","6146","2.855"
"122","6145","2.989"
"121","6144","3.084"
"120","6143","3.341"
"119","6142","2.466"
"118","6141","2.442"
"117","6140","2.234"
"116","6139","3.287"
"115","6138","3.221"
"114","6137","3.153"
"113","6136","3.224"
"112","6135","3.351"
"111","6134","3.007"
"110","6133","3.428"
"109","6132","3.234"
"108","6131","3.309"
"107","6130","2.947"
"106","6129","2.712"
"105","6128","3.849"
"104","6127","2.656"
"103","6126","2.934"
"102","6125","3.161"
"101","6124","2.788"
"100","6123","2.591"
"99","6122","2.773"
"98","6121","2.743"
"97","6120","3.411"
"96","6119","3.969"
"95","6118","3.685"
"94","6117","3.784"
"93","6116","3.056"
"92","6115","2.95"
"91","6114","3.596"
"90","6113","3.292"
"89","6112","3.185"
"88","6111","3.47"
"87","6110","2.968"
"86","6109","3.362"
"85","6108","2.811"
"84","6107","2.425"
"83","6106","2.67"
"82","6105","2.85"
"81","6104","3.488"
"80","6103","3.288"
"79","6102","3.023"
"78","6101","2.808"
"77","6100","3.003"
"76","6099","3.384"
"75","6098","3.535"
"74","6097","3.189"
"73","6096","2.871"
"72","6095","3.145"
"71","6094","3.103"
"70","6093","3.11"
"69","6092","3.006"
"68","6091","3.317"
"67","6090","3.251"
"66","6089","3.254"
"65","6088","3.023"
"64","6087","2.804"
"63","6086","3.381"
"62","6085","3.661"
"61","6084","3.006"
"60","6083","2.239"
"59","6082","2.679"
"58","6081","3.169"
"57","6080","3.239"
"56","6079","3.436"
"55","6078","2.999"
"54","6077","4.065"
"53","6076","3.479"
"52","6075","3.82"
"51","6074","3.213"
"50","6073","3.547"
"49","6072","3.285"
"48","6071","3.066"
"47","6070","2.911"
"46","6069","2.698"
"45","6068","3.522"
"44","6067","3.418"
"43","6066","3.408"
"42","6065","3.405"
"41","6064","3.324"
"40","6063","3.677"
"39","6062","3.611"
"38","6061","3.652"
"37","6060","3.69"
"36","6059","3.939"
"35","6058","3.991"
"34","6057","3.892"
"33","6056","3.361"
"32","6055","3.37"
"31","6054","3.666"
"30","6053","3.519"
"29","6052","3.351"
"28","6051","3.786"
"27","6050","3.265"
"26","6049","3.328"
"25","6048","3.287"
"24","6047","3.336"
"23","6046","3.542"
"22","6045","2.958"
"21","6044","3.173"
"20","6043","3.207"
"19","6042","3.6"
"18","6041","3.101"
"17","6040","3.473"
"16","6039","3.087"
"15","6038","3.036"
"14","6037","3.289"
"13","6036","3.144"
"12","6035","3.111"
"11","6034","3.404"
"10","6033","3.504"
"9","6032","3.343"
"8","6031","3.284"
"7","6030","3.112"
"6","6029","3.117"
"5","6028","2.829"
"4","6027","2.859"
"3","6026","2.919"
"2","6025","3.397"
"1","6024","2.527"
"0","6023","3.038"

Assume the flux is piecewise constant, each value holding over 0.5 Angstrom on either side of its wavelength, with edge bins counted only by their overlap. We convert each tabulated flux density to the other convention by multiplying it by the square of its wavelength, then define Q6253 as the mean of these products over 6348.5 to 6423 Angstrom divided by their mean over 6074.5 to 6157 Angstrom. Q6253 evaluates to 1.11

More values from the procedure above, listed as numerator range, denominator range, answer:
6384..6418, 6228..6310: 1.06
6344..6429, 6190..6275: 1.09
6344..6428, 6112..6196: 1.11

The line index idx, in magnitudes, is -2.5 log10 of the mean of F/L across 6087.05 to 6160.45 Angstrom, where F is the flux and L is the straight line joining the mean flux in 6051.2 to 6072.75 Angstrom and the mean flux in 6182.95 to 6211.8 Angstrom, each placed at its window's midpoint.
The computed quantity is 0.05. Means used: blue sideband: 3.47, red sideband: 3.07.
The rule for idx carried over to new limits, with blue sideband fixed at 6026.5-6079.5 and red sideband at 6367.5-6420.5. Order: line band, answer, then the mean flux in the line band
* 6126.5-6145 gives 0.090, 3.05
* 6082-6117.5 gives 0.074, 3.12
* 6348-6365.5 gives -0.041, 3.3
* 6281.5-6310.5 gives 0.038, 3.11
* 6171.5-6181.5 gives 0.156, 2.85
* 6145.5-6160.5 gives 0.031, 3.21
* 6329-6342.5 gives 0.034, 3.09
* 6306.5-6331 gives 0.070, 3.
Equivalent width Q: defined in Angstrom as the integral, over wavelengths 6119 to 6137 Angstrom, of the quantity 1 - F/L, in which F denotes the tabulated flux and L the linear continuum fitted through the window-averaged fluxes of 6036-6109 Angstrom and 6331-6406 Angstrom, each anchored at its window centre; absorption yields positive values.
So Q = 0.9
